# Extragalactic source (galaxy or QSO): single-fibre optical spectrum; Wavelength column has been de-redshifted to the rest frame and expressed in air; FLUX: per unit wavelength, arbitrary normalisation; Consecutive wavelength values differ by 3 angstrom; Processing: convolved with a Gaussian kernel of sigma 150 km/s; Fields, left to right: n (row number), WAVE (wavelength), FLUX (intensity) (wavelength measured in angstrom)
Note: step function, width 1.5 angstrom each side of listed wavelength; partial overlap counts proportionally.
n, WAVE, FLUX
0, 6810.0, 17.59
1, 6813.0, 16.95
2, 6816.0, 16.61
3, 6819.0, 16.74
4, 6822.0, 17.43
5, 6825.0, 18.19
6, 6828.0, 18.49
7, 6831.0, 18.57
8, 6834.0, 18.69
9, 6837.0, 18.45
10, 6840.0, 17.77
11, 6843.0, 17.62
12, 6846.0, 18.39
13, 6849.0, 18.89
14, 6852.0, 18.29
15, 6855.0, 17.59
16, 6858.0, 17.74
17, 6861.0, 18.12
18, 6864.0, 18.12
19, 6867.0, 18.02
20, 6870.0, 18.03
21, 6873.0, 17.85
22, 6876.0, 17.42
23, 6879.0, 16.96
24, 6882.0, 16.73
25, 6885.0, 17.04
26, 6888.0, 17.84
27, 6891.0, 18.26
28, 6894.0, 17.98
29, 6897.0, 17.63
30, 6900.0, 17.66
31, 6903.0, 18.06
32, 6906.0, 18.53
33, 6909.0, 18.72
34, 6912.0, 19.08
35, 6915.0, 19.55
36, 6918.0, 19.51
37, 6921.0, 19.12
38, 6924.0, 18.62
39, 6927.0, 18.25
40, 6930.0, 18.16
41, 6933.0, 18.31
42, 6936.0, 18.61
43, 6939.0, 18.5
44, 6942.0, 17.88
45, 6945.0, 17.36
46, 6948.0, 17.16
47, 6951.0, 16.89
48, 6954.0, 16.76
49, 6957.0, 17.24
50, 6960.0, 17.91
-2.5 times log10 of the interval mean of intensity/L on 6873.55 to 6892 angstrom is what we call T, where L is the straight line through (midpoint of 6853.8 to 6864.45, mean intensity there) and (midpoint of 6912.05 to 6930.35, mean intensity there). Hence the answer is 0.06 mag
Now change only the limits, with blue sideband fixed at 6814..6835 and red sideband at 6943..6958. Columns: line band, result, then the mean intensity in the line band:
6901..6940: -0.09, 18.7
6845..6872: -0.03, 18.1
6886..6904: -0.03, 17.9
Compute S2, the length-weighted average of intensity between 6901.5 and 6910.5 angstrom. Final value 18.4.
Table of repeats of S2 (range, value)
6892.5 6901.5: 17.8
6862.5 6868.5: 18.1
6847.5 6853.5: 18.6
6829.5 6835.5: 18.6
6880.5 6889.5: 17.2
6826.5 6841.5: 18.4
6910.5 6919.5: 19.4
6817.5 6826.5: 17.5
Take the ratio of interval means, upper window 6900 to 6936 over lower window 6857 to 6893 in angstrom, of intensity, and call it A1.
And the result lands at 1.06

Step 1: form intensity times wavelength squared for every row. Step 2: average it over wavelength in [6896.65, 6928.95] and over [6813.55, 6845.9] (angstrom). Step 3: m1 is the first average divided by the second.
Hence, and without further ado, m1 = 1.07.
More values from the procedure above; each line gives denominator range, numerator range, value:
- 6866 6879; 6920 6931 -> 1.06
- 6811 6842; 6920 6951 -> 1.05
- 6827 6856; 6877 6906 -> 0.98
